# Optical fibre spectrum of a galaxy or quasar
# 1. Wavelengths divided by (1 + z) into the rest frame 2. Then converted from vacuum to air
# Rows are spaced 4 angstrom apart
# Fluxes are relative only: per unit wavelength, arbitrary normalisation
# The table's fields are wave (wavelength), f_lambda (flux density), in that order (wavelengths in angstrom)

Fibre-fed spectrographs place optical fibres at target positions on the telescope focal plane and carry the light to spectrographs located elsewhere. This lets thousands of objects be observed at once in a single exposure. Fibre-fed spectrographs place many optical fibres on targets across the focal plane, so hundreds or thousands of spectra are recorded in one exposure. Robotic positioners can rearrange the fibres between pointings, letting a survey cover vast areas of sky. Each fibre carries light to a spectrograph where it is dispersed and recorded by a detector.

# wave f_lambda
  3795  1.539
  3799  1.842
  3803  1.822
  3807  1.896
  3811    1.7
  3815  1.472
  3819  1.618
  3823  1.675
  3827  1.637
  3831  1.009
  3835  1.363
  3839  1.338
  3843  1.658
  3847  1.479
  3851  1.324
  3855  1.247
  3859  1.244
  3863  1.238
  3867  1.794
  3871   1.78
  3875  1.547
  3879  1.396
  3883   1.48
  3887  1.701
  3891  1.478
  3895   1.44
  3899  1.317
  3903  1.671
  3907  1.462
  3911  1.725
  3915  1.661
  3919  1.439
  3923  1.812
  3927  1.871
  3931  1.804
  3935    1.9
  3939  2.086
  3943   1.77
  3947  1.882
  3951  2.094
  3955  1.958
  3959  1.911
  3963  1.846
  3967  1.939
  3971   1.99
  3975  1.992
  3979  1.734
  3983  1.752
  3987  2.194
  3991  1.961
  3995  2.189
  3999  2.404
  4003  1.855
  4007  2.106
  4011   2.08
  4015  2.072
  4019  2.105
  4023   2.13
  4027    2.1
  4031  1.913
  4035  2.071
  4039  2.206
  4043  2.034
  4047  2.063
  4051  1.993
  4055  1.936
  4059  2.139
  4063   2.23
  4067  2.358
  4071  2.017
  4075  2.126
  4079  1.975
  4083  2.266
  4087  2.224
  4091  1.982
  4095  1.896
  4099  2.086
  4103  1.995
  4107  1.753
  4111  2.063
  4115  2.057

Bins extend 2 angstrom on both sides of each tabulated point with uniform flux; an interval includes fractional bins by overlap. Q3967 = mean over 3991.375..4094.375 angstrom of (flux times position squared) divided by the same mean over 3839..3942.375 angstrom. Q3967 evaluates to 1.4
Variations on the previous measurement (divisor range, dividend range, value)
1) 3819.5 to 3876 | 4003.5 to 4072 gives 1.58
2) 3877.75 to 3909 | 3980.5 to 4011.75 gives 1.45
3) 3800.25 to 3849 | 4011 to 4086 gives 1.51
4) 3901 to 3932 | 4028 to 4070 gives 1.33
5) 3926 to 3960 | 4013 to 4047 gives 1.13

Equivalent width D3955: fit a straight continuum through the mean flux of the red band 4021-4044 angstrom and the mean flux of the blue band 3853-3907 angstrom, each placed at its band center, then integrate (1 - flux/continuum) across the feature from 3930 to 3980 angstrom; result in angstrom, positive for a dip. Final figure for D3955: -4.1 angstrom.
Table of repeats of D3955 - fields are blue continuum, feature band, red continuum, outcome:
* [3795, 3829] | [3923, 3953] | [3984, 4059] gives 0.26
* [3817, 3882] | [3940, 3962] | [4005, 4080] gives -1.68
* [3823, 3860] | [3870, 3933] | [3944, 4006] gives 2.14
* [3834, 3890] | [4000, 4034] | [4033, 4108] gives -2.41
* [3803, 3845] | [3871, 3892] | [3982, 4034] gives 2.03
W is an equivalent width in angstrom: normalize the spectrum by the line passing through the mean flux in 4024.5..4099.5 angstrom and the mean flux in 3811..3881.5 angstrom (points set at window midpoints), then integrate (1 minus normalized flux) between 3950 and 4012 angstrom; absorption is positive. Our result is -4.83 angstrom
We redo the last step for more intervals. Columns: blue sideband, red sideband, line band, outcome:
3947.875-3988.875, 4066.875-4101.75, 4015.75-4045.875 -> -0.9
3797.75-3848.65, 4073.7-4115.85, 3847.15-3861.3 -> 2.9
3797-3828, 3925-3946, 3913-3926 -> 1.5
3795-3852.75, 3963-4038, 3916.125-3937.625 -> 0.8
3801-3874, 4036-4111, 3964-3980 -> -0.8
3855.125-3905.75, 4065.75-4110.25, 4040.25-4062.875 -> -1.1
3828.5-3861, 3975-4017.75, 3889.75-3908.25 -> 1.3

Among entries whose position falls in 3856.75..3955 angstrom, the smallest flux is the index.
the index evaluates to 1.238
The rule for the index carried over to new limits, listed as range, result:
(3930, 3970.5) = 1.77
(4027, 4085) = 1.913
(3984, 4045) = 1.855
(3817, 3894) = 1.009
